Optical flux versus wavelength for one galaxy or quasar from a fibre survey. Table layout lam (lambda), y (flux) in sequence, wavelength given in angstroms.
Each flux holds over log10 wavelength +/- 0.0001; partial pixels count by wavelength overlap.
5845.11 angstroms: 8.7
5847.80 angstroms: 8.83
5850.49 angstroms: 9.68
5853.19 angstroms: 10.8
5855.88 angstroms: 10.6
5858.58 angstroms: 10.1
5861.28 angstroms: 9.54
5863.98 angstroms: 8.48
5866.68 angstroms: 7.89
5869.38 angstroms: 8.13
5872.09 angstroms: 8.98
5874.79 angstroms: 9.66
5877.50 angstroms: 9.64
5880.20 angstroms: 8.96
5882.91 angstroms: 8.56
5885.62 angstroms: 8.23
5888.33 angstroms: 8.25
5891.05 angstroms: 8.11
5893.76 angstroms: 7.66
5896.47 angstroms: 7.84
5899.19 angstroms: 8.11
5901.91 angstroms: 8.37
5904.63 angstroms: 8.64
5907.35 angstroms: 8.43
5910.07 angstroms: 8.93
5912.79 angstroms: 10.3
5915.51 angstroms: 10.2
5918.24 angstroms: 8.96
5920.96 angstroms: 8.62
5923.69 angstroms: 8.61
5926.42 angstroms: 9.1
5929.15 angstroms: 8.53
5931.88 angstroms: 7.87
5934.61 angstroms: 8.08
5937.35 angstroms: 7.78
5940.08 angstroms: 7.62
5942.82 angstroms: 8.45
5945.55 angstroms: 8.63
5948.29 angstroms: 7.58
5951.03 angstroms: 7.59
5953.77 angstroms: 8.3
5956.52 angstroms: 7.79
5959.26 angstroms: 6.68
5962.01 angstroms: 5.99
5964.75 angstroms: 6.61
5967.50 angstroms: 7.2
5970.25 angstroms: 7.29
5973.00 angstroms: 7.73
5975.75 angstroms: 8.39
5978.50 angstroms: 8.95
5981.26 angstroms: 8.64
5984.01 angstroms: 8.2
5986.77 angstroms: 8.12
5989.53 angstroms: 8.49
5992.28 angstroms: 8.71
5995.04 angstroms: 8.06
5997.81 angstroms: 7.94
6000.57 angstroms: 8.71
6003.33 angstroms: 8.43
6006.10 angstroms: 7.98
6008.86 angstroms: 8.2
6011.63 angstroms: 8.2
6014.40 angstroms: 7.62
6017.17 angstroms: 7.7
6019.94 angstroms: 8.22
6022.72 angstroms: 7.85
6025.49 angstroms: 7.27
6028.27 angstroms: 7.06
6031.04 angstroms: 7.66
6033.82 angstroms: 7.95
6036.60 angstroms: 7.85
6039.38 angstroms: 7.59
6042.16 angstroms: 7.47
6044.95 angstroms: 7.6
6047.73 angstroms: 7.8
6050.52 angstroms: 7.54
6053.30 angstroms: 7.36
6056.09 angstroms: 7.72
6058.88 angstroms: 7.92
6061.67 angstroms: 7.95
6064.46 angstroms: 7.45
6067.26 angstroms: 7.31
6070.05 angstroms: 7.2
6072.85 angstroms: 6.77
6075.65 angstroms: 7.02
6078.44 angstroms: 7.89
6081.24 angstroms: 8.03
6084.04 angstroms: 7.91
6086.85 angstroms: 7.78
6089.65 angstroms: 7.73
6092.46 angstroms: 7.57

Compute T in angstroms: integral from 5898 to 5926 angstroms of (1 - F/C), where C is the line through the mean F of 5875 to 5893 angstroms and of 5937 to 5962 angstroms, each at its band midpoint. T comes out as -2.3 angstroms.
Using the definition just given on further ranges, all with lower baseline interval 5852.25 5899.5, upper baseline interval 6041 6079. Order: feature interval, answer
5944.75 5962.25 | 1.5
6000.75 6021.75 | -0.6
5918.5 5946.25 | 0.3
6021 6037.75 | 0.2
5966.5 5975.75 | 0.7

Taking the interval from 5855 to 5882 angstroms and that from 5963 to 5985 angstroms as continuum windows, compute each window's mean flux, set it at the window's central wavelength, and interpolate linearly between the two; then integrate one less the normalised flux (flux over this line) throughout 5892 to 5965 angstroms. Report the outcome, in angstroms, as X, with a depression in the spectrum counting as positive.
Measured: 1.74 angstroms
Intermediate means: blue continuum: 9.16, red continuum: 7.84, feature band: 8.22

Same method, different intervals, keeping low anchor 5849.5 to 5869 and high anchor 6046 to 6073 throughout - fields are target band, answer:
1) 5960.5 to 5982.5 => 2.1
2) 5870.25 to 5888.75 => 0.8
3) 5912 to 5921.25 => -0.7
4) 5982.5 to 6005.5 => -0.4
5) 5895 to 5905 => 1.0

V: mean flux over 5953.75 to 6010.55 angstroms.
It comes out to 7.92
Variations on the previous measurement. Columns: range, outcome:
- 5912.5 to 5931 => 9.09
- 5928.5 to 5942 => 7.96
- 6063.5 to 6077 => 7.14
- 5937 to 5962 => 7.73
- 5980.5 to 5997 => 8.34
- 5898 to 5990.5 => 8.2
